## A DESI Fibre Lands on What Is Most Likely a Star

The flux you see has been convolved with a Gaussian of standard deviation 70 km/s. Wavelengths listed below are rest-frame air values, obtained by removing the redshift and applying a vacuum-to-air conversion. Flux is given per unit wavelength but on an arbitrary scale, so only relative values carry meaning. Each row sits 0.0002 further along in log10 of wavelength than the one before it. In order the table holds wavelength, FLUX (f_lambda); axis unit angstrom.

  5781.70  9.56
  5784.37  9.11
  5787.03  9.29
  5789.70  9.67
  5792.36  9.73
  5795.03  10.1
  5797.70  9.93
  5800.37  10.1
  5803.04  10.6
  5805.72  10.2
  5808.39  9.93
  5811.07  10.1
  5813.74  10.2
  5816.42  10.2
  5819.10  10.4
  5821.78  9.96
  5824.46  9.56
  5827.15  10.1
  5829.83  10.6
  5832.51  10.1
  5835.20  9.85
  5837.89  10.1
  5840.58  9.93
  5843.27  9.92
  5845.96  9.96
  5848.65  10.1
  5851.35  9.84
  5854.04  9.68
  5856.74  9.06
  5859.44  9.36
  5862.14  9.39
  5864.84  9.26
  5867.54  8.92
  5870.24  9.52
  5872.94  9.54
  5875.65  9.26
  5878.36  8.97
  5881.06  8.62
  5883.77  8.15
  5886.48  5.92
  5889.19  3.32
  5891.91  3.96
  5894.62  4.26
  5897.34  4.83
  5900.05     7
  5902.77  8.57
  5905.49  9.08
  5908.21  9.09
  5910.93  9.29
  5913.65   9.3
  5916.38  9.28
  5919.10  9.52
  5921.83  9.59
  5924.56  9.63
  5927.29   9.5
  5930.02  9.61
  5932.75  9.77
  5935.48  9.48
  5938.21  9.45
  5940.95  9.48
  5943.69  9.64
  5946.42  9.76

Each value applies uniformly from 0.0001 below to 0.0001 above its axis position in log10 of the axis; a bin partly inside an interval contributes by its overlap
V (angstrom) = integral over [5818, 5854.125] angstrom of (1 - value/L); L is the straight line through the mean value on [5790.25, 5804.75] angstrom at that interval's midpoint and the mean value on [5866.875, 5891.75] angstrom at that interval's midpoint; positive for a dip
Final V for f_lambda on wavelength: -4.1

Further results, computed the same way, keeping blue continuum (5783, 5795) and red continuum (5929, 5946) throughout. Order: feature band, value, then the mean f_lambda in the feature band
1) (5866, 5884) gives 1.0 angstrom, 9.06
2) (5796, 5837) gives -2.5 angstrom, 10.1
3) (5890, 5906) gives 5.9 angstrom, 6.03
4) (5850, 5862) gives 0.1 angstrom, 9.47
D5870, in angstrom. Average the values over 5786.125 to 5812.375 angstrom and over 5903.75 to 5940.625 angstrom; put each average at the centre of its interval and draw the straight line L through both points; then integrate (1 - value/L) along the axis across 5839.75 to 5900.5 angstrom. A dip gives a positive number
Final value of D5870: 9.2 angstrom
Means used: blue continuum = 9.97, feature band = 8.21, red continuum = 9.42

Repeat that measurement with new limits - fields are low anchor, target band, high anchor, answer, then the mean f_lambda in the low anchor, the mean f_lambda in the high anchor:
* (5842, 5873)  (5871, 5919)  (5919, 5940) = 9.7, 9.55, 9.57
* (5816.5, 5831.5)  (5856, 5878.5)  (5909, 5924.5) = 1.2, 10.1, 9.4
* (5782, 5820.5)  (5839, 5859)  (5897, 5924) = -0.7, 9.96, 8.73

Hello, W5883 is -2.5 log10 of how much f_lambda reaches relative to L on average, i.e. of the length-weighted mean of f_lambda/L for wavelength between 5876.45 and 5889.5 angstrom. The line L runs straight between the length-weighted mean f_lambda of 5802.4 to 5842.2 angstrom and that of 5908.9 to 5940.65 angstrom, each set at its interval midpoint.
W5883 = 0.301 mag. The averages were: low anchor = 10.1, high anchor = 9.48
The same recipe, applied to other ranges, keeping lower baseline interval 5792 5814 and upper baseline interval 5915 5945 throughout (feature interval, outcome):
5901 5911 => 0.09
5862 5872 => 0.06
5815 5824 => -0.01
